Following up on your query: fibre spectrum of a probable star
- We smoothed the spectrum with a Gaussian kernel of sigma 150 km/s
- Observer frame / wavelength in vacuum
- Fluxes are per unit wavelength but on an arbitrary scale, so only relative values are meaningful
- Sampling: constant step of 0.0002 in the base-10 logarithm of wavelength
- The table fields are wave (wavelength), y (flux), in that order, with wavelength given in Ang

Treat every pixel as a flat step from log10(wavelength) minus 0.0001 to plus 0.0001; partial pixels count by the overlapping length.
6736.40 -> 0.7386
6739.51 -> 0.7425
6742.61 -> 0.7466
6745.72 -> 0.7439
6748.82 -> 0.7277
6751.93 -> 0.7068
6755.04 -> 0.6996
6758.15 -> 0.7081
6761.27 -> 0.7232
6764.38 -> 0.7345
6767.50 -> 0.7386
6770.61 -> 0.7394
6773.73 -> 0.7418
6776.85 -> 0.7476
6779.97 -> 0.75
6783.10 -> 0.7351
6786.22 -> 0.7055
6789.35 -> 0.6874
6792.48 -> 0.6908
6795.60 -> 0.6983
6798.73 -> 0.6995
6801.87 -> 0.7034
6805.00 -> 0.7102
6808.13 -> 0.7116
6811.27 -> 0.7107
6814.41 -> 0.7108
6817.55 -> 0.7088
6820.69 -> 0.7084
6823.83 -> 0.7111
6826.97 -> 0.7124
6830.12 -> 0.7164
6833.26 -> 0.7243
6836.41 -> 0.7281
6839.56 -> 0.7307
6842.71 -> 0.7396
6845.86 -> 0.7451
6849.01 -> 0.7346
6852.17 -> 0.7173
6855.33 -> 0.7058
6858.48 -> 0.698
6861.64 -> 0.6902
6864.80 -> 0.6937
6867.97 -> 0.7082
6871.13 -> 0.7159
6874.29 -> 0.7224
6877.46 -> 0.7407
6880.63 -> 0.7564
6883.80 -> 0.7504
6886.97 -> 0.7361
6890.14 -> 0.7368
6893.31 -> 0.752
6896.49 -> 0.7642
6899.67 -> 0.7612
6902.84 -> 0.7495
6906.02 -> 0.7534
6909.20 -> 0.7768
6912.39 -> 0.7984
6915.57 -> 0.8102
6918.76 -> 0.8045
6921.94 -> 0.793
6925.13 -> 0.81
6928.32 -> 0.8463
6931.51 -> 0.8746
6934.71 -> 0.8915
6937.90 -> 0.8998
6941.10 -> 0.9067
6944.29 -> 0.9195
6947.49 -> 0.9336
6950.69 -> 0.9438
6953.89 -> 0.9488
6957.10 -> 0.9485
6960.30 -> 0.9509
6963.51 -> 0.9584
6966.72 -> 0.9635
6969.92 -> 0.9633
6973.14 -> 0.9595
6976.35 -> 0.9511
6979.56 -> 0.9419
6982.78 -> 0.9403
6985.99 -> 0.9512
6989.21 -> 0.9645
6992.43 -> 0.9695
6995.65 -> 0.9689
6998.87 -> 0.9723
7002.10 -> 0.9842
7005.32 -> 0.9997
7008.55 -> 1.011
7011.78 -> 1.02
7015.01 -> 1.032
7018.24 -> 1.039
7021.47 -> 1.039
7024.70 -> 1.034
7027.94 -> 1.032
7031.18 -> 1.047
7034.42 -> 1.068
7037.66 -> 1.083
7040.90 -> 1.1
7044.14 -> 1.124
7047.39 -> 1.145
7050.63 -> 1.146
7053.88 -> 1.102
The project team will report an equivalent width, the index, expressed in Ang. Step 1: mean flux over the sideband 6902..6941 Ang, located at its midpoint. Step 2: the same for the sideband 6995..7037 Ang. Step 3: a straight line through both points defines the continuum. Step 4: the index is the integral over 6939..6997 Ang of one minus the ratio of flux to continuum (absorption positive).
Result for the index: -1.9 Ang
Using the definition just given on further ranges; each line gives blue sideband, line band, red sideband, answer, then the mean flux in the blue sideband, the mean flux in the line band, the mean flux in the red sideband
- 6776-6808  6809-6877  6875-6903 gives 1.4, 0.712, 0.716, 0.749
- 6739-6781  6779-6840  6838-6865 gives 1.1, 0.732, 0.712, 0.719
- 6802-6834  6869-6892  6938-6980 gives 2.2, 0.712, 0.737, 0.944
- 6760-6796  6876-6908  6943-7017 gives 4.1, 0.725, 0.751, 0.966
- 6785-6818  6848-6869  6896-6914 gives 0.9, 0.703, 0.706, 0.768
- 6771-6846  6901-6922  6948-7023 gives 2.0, 0.718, 0.783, 0.974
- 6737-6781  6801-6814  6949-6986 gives 1.2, 0.732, 0.709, 0.952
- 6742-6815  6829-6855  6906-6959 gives 1.7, 0.719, 0.729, 0.866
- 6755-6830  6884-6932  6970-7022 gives 4.8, 0.716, 0.782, 0.982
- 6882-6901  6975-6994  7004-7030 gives 0.0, 0.75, 0.953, 1.03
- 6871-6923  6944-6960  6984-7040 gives -1.1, 0.761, 0.941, 1.01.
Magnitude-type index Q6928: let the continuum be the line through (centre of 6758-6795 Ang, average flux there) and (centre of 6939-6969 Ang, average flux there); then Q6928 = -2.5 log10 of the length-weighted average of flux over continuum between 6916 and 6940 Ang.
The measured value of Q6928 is 0.08 mag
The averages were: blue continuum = 0.725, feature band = 0.845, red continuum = 0.941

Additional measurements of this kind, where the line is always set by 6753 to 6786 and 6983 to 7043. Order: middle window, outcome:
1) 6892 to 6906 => 0.17 mag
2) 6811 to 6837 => 0.12 mag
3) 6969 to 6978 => 0.01 mag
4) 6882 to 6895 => 0.17 mag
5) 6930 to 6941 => 0.04 mag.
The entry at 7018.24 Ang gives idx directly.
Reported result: 1.039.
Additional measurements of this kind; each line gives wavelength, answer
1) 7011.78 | 1.02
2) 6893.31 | 0.752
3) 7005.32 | 0.9997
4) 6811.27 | 0.7107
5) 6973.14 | 0.9595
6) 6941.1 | 0.9067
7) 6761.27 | 0.7232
